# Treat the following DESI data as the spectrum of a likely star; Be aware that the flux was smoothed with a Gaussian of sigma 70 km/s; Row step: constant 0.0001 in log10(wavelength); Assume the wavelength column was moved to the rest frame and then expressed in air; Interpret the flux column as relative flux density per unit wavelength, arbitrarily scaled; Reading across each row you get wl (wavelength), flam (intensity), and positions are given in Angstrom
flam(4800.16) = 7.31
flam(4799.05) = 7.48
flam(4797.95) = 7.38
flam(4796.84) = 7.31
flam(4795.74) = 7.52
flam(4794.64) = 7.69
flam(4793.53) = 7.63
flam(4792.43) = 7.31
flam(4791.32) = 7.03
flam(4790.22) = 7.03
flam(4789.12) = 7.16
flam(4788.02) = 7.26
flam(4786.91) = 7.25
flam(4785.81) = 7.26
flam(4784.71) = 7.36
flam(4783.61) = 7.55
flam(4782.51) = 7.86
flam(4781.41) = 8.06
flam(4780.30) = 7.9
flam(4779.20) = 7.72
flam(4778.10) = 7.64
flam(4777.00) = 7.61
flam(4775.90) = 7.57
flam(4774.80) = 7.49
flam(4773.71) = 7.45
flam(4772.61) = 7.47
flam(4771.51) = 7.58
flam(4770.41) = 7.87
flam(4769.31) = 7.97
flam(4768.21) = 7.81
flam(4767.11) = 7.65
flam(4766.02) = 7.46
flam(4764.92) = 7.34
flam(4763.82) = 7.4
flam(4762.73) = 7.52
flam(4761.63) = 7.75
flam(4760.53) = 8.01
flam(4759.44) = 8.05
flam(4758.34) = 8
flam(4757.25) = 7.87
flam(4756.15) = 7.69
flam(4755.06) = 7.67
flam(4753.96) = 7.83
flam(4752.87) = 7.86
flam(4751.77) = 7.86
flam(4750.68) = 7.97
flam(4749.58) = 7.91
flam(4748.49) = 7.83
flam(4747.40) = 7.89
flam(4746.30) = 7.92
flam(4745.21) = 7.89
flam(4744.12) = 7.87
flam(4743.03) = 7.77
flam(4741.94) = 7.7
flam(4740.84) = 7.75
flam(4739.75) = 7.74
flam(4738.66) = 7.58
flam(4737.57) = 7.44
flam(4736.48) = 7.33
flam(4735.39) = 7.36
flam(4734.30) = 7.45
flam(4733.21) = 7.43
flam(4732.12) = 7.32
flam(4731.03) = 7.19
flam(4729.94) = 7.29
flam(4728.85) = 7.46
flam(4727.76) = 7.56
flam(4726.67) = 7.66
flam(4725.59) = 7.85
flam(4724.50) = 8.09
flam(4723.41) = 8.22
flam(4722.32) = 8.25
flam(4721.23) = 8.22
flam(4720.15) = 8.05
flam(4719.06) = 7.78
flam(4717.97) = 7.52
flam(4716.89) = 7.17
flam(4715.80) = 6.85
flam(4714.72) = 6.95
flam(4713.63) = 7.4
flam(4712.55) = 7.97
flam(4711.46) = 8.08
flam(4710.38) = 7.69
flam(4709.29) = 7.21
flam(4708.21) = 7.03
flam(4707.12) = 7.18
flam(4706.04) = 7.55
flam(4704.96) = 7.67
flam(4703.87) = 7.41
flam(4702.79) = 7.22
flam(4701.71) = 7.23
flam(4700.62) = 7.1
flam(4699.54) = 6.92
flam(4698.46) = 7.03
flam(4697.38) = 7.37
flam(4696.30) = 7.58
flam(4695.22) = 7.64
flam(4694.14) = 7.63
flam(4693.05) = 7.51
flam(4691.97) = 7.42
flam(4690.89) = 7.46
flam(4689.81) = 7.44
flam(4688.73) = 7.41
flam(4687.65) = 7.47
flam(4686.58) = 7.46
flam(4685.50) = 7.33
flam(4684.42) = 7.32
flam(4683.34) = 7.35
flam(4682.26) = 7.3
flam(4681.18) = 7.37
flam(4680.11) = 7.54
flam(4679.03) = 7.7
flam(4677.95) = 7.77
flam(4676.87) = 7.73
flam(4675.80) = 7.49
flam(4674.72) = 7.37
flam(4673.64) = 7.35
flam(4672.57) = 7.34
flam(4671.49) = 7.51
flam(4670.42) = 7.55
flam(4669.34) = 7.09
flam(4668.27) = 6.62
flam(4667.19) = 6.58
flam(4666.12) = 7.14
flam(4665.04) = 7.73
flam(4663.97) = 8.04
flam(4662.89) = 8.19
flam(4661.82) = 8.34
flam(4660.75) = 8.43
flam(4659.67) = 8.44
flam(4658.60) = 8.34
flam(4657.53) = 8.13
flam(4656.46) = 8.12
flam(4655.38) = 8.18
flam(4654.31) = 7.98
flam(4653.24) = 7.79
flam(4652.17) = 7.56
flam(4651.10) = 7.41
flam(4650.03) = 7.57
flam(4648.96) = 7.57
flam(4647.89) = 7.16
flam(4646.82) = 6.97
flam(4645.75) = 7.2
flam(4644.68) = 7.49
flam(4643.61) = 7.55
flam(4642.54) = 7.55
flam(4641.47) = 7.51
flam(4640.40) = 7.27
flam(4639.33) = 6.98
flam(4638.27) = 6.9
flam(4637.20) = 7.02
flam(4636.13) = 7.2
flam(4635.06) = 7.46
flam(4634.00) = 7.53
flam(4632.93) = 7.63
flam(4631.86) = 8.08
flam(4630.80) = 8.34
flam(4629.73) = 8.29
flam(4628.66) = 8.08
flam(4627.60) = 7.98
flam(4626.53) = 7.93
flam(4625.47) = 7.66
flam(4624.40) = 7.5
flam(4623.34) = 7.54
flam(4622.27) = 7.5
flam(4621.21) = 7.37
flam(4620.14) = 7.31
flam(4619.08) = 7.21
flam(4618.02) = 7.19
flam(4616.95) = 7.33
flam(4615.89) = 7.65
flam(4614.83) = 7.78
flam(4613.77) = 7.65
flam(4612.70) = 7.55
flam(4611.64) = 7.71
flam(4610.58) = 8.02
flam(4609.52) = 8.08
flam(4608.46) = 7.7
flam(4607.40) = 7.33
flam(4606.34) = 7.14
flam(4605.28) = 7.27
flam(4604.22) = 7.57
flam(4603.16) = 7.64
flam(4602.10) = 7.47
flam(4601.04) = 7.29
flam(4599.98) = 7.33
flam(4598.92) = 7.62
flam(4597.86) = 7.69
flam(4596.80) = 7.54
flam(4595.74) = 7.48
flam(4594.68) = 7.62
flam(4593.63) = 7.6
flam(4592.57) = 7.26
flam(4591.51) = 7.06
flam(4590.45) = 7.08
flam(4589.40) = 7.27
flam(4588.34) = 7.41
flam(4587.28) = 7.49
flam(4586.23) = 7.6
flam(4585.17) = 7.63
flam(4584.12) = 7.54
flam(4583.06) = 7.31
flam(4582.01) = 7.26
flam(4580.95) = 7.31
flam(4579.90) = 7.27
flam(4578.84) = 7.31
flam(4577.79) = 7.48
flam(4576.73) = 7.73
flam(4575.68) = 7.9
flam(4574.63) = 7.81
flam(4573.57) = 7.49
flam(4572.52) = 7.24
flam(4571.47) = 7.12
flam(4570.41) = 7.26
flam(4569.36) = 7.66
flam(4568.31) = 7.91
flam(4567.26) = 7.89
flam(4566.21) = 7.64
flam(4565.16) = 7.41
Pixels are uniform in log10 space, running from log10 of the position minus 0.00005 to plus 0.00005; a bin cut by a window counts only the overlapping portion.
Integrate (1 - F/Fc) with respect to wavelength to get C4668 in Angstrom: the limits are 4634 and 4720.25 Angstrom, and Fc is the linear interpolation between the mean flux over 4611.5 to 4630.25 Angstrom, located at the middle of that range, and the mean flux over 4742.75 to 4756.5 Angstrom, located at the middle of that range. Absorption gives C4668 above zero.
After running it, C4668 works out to 2.6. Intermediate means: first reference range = 7.62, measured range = 7.48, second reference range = 7.85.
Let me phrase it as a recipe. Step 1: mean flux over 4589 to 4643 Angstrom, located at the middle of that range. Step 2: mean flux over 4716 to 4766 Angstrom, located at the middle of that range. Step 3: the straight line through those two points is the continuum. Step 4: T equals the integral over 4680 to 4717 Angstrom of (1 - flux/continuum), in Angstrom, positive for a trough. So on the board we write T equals 1.3 Angstrom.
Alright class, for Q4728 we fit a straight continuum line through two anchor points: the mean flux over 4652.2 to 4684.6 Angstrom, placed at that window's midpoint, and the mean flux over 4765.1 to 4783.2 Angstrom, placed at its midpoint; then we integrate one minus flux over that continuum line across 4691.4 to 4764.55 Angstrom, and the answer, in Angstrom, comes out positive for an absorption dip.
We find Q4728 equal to 0.7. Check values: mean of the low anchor 7.66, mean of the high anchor 7.69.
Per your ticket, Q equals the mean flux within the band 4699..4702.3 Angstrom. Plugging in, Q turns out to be 7.08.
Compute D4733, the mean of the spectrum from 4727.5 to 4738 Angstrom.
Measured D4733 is 7.38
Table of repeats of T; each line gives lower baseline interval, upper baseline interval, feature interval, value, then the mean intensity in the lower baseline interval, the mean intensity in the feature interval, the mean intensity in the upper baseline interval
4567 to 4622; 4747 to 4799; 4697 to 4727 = 0.2 Angstrom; 7.49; 7.53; 7.62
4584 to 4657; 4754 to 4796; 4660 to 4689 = 0.2 Angstrom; 7.54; 7.51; 7.59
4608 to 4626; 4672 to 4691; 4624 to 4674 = -0.7 Angstrom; 7.57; 7.62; 7.46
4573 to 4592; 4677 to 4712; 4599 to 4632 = -0.8 Angstrom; 7.44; 7.62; 7.42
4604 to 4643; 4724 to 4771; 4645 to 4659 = -0.2 Angstrom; 7.56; 7.68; 7.69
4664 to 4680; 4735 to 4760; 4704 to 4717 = 0.3 Angstrom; 7.38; 7.4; 7.78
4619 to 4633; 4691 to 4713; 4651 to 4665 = -0.9 Angstrom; 7.76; 8.08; 7.42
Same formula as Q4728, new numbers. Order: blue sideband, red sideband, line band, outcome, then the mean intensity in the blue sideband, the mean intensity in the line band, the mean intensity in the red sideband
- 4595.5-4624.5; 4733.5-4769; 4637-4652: 0.5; 7.52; 7.31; 7.72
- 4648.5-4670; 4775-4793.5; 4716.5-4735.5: -0.2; 7.76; 7.67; 7.48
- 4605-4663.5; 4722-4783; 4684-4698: 0.4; 7.65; 7.47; 7.71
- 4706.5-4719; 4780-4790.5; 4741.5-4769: -1.3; 7.39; 7.78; 7.47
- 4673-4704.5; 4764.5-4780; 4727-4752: -0.3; 7.41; 7.63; 7.63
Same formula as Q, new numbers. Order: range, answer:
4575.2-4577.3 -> 7.8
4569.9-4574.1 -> 7.27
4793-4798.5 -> 7.5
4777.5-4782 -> 7.82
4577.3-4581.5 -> 7.34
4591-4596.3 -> 7.4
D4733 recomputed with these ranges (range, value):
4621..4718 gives 7.52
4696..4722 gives 7.43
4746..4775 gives 7.75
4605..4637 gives 7.63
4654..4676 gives 7.71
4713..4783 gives 7.68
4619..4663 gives 7.67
